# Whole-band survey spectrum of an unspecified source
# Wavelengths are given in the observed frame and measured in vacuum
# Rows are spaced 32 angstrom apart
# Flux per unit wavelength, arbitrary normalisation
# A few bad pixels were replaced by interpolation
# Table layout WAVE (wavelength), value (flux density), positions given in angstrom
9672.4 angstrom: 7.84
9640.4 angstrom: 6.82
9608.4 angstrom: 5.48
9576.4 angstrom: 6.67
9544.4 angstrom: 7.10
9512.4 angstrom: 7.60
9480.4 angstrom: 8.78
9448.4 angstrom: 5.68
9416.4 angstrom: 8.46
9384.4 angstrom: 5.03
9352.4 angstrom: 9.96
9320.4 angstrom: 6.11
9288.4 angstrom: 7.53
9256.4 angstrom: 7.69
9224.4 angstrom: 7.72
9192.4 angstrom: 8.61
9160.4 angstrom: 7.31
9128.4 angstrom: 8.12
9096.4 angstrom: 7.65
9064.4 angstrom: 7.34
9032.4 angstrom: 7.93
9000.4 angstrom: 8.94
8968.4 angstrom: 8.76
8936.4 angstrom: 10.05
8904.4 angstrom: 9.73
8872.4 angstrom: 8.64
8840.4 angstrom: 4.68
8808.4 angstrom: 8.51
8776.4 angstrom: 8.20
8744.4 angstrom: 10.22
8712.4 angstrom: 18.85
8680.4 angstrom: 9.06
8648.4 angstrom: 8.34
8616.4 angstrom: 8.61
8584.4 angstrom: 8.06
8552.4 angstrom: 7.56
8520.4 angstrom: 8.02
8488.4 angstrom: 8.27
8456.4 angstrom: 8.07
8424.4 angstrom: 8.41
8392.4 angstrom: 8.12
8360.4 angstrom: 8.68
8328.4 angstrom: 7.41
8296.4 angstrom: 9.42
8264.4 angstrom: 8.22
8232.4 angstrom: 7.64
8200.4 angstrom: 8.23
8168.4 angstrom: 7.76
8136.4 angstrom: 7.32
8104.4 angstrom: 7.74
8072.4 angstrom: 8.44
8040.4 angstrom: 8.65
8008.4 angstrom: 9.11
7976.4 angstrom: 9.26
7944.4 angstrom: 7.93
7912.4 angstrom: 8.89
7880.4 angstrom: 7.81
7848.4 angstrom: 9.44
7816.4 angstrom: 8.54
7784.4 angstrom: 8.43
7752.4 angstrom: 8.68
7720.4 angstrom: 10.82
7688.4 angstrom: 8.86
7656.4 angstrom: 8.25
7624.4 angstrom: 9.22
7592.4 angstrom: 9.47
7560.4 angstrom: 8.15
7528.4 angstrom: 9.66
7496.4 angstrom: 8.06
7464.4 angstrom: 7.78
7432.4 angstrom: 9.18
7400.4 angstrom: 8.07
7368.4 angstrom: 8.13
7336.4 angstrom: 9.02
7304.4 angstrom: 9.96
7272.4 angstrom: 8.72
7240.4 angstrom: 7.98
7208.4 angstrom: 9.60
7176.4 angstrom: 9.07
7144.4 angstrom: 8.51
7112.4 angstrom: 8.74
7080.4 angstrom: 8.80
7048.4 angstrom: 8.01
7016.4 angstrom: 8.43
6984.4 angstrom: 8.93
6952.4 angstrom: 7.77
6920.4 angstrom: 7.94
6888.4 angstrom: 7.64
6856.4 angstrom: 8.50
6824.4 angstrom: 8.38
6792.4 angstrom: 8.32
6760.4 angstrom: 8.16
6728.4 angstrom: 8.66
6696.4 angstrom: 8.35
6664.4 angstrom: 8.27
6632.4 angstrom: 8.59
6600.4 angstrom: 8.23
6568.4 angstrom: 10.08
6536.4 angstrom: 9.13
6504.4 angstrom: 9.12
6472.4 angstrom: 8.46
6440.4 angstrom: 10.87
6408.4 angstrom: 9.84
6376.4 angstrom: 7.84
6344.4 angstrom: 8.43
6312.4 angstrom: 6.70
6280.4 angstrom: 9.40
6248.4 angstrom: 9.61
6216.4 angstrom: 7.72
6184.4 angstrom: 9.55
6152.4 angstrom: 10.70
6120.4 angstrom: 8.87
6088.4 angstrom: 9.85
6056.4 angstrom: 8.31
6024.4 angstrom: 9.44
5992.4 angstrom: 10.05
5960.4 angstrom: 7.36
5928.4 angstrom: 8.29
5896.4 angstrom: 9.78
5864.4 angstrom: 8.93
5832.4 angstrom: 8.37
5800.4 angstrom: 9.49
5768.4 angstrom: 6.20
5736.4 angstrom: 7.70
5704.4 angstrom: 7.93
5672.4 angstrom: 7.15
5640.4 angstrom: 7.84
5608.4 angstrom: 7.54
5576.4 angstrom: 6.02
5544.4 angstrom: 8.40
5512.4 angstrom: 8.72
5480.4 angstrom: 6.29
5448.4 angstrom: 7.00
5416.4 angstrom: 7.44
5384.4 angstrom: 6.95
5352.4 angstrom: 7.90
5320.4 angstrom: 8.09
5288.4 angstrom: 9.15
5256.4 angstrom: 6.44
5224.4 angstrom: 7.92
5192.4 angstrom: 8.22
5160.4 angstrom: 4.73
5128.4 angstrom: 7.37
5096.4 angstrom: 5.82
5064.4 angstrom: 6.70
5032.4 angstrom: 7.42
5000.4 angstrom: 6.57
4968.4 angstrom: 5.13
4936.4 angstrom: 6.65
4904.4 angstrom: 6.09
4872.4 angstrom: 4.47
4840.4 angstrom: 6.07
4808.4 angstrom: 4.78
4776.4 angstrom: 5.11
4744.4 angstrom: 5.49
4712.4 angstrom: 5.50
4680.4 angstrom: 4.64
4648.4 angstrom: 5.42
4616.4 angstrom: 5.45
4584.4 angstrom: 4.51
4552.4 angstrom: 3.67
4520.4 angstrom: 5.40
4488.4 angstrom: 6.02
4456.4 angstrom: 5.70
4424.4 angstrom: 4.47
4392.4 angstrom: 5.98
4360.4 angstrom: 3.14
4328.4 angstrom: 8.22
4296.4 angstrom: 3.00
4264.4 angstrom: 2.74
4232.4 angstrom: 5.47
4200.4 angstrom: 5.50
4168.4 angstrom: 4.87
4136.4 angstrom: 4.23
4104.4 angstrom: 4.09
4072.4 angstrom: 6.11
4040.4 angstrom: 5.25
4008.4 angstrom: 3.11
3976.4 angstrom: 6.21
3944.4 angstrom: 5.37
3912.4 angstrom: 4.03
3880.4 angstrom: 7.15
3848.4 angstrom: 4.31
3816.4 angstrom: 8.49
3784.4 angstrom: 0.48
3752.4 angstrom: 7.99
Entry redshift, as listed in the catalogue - 0.326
